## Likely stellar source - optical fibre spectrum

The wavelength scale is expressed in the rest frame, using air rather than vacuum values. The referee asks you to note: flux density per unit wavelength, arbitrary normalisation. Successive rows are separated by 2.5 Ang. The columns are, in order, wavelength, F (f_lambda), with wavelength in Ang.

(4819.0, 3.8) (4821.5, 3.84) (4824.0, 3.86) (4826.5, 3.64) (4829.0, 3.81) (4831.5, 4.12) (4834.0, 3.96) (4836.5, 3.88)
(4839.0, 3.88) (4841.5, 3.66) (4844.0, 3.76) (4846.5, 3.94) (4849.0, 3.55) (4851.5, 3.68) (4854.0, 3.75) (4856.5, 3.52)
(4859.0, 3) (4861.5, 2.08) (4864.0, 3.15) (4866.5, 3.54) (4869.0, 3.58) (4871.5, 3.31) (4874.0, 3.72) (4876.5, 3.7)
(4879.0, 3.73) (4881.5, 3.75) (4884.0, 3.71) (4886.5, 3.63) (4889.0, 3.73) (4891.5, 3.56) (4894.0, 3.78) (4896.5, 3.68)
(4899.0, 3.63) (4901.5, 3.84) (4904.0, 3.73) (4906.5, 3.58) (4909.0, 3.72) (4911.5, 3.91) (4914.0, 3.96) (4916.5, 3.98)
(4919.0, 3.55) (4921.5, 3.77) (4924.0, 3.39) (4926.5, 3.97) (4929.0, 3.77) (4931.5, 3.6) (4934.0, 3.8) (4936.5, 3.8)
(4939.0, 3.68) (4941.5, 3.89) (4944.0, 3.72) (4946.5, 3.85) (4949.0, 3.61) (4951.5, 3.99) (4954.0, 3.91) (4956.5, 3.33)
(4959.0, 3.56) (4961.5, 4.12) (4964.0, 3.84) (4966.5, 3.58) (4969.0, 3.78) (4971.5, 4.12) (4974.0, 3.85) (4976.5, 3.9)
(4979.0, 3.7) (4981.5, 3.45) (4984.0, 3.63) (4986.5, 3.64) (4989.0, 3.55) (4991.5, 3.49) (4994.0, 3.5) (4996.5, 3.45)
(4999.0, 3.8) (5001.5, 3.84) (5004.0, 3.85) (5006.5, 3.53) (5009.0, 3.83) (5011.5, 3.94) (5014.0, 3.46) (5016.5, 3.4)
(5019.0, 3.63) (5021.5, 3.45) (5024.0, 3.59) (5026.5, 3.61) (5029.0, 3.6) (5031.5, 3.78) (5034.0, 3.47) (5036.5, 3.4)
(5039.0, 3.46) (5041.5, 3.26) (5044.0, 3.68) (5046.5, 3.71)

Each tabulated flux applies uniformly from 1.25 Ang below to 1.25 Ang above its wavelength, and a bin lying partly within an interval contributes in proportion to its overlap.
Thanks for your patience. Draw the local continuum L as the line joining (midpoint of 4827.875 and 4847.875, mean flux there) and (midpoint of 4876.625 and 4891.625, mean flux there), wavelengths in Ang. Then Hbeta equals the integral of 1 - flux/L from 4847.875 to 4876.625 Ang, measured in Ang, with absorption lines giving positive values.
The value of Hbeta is 3.1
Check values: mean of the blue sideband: 3.87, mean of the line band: 3.37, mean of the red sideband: 3.7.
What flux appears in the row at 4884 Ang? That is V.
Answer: 3.71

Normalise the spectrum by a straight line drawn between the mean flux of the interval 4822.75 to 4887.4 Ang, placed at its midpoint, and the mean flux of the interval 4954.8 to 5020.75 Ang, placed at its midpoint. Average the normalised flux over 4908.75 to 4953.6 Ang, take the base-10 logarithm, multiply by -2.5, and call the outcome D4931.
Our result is -0.04 mag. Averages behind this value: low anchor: 3.61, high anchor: 3.68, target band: 3.78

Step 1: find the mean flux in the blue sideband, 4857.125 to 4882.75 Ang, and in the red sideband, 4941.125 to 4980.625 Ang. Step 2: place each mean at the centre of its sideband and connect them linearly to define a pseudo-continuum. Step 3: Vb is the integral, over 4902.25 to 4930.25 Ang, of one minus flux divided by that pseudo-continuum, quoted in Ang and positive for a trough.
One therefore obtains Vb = -1.4 Ang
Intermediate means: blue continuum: 3.36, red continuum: 3.79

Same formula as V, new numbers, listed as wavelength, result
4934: 3.8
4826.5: 3.64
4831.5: 4.12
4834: 3.96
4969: 3.78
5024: 3.59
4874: 3.72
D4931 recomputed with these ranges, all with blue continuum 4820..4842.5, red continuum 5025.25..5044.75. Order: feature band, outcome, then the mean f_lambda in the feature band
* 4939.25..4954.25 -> -0.042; 3.81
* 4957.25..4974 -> -0.053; 3.82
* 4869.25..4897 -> 0.032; 3.66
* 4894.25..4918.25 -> -0.013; 3.78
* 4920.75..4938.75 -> -0.009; 3.72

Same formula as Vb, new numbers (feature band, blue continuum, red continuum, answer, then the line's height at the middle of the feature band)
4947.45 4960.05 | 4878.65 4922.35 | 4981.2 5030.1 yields -0.04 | 3.67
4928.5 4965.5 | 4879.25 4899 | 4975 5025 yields -1.05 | 3.66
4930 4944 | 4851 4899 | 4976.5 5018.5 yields -0.70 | 3.57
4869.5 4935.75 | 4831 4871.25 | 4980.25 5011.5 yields -2.37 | 3.58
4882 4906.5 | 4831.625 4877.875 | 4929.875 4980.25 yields -0.35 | 3.64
